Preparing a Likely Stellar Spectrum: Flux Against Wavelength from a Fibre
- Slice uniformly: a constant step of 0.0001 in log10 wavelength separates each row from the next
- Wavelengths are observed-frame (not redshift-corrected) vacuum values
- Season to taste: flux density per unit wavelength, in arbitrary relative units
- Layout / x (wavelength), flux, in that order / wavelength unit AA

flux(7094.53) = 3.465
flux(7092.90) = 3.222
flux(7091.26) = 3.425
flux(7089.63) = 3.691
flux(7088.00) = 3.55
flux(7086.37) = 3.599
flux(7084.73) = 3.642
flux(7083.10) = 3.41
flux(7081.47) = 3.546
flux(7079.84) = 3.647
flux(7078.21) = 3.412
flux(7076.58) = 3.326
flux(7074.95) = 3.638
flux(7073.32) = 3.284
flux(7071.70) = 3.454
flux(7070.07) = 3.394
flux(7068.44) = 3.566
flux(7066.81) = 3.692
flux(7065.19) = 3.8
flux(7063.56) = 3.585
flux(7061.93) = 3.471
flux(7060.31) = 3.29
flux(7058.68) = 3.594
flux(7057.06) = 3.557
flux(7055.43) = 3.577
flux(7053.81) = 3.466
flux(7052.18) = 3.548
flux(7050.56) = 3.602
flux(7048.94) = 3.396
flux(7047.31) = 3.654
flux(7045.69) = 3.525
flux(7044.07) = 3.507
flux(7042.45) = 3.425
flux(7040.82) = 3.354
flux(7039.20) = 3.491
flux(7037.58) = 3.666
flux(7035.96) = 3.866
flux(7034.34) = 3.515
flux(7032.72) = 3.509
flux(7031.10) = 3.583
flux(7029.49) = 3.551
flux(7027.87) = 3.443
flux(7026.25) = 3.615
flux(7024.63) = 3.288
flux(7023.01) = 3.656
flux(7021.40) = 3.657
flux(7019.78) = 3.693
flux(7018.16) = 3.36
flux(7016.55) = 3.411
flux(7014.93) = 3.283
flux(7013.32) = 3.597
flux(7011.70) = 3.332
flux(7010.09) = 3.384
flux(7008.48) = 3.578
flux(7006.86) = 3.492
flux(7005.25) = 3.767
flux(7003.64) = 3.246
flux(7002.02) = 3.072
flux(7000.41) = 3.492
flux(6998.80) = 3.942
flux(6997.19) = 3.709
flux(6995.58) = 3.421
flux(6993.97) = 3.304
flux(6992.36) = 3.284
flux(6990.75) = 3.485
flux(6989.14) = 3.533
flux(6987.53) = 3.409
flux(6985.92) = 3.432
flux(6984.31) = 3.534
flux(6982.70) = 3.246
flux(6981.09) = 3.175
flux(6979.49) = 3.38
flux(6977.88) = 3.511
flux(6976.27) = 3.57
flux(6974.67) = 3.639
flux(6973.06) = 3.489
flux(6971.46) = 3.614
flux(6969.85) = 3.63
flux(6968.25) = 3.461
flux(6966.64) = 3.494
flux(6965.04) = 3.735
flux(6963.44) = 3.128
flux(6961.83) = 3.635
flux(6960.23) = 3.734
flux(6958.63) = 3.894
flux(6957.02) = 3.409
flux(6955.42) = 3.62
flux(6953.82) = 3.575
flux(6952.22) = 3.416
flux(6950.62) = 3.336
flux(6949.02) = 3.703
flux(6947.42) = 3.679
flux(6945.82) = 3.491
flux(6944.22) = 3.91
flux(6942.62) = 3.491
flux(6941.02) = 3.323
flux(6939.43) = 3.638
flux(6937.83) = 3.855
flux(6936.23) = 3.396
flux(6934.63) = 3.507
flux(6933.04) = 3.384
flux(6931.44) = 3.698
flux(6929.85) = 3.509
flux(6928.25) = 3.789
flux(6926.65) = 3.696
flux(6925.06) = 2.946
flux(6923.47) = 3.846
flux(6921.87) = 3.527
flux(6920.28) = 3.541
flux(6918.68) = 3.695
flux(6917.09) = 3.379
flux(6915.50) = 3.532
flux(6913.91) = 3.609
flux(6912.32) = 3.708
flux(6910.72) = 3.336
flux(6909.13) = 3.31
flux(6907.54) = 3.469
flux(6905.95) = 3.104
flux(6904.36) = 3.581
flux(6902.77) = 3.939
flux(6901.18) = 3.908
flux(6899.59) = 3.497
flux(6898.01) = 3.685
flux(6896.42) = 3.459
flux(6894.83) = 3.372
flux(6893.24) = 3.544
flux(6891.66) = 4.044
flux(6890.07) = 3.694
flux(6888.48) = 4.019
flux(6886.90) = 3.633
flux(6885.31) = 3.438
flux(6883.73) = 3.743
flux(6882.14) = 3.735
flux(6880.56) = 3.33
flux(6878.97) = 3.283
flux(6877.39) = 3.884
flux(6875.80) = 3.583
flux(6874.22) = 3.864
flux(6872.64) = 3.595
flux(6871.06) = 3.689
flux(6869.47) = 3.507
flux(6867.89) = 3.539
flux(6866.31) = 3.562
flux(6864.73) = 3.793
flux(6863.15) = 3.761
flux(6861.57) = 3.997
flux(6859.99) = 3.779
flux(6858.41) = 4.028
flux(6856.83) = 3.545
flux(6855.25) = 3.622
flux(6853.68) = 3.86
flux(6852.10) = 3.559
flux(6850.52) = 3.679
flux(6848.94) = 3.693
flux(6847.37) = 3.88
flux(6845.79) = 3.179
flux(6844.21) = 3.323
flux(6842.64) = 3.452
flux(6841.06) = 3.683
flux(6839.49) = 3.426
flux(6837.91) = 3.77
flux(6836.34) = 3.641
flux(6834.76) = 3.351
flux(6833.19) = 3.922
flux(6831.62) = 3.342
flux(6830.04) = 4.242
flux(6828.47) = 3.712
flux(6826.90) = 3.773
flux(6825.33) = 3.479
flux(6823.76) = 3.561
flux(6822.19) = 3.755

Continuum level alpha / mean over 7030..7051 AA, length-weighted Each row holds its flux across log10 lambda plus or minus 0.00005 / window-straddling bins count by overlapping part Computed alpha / 3.55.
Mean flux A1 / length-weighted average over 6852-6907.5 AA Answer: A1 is 3.66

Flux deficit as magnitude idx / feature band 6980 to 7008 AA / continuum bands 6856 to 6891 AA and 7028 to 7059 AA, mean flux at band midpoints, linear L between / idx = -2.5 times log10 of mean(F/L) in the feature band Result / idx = 0.04 mag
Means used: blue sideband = 3.68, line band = 3.44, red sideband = 3.54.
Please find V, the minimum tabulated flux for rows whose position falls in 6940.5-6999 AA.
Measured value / 3.128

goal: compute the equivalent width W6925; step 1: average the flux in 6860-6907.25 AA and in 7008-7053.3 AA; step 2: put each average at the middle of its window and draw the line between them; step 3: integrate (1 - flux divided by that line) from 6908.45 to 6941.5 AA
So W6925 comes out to 0.7 AA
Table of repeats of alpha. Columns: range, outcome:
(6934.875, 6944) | 3.56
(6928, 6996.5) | 3.52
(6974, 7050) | 3.49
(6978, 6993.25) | 3.39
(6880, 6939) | 3.58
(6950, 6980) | 3.54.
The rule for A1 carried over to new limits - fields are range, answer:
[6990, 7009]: 3.48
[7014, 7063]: 3.52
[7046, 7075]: 3.53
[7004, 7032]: 3.51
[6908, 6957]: 3.55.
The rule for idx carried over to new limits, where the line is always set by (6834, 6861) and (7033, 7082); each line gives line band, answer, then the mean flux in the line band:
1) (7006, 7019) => 0.036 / 3.43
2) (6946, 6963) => -0.004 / 3.59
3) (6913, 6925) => 0.011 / 3.55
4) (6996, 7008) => 0.007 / 3.53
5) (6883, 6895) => -0.030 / 3.7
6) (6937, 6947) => -0.012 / 3.62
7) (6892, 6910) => 0.015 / 3.55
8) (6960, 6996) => 0.029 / 3.47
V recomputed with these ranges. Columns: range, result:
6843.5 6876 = 3.179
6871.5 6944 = 2.946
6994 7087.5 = 3.072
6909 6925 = 3.31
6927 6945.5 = 3.323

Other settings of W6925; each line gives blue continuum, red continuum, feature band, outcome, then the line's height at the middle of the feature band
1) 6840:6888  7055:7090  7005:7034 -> 0.43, 3.56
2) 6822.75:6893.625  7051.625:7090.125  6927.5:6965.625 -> 0.33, 3.61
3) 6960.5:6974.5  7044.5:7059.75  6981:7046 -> 0.95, 3.54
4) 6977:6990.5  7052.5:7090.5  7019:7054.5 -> -0.67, 3.48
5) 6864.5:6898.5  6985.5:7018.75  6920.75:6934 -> 0.06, 3.57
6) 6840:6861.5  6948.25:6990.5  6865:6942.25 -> 0.08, 3.59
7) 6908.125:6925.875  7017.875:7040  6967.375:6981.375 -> 0.09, 3.53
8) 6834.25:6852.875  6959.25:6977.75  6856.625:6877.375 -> -0.97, 3.56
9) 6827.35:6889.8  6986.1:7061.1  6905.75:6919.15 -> 0.51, 3.61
